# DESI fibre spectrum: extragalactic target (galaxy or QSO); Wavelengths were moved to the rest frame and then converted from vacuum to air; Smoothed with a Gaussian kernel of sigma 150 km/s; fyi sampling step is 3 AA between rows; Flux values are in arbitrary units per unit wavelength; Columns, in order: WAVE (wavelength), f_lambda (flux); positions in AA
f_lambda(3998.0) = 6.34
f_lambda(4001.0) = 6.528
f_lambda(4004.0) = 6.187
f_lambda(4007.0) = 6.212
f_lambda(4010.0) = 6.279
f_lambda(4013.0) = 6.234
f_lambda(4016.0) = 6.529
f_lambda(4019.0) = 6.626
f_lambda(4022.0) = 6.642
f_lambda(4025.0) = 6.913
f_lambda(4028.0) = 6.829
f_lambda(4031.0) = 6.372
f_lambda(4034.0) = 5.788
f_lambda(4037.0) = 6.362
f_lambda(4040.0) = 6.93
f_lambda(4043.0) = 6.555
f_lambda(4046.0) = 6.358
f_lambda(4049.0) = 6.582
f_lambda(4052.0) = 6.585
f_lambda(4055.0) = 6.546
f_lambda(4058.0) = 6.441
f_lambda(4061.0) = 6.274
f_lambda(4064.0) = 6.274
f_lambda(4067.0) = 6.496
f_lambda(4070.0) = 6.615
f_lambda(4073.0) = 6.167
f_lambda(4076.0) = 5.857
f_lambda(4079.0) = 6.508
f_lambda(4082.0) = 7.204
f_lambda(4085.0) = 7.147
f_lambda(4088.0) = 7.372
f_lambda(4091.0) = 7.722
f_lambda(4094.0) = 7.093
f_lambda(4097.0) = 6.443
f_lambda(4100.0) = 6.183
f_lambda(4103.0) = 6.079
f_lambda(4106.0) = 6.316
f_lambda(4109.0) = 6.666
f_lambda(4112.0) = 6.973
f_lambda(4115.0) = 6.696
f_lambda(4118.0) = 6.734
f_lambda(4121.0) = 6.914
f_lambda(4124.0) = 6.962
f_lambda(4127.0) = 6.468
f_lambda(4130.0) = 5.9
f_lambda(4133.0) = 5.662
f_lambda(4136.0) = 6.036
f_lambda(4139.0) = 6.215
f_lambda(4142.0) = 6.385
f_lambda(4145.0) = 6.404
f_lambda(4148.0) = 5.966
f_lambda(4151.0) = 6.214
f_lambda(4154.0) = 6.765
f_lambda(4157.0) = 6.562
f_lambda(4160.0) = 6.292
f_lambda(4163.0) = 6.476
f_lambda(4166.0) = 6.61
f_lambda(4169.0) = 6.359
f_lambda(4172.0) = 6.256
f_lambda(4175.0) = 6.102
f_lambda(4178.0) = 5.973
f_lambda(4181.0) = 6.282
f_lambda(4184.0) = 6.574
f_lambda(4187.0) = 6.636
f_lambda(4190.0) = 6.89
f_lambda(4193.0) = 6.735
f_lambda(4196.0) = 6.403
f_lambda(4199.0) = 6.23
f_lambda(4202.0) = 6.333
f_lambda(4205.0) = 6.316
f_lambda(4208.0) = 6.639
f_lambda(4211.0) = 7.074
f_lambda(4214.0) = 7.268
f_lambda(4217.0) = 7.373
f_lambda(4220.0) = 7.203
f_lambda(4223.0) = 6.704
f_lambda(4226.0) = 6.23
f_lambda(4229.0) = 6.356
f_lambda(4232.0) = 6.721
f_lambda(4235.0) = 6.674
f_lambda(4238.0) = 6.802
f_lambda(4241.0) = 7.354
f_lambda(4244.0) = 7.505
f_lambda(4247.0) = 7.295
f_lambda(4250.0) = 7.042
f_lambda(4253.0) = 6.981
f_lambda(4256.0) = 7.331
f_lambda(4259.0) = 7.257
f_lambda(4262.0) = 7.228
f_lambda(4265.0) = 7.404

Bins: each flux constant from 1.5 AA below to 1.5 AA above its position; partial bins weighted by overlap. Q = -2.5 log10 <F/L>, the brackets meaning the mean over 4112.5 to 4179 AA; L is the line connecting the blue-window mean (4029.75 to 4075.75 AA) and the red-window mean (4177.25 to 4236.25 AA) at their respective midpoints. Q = 0.03 mag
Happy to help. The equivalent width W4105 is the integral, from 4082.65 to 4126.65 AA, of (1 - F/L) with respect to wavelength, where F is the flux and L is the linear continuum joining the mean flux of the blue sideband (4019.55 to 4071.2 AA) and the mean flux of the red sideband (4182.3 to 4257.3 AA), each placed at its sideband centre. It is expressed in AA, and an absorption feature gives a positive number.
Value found -1.3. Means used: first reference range 6.51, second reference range 6.82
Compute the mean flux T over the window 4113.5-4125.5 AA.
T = 6.83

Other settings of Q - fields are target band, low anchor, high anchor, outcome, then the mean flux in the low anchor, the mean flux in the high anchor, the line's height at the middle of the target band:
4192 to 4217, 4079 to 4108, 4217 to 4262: 0.044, 6.82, 6.98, 6.94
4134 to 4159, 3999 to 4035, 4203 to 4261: 0.074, 6.44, 6.95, 6.75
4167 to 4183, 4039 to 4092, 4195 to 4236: 0.076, 6.63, 6.68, 6.67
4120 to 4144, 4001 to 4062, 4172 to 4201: 0.021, 6.47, 6.41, 6.43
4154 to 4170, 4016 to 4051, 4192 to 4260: 0.043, 6.54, 6.86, 6.75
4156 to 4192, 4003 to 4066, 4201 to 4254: 0.057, 6.46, 6.89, 6.77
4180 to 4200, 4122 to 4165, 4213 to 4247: 0.017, 6.32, 6.94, 6.65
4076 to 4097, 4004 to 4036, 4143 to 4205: -0.099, 6.43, 6.4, 6.42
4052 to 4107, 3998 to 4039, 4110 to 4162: -0.029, 6.43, 6.42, 6.42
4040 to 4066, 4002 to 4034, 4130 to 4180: -0.013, 6.45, 6.26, 6.4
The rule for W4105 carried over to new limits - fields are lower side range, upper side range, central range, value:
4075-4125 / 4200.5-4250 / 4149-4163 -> 0.8 AA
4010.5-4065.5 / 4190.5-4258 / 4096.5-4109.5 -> 0.6 AA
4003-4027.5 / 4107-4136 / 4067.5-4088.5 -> -0.5 AA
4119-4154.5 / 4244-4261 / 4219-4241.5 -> 1.0 AA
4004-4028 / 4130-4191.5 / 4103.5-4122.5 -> -0.9 AA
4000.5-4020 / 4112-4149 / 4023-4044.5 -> -0.6 AA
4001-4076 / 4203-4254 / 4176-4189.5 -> 0.8 AA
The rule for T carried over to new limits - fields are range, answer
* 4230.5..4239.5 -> 6.73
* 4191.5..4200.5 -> 6.46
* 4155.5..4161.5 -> 6.43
